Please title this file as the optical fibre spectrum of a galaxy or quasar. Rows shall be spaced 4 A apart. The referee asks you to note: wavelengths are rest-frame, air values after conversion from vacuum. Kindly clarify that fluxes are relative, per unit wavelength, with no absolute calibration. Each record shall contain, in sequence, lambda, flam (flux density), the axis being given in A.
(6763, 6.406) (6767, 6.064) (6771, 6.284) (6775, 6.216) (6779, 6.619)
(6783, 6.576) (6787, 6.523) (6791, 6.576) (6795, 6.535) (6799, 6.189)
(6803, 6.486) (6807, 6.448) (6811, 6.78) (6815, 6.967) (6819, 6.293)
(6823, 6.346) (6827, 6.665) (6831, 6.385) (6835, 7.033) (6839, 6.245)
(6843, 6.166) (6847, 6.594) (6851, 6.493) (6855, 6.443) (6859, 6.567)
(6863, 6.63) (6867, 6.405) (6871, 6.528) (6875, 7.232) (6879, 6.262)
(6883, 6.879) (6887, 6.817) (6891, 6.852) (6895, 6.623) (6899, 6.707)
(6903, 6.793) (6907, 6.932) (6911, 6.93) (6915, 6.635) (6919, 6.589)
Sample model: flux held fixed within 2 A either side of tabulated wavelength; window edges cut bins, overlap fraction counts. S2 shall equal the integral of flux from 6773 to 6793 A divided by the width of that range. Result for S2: 6.5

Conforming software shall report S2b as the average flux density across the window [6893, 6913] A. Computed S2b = 6.8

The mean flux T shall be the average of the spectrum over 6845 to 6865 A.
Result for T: 6.55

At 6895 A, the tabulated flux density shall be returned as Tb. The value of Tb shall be 6.623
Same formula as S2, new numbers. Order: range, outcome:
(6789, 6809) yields 6.45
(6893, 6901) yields 6.67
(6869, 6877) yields 6.88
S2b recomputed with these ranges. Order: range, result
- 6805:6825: 6.57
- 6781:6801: 6.48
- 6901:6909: 6.86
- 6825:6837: 6.69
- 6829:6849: 6.48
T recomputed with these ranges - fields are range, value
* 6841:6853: 6.42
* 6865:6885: 6.66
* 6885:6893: 6.83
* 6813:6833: 6.53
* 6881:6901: 6.78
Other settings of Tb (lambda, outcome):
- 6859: 6.567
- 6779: 6.619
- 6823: 6.346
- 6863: 6.63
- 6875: 7.232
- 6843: 6.166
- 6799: 6.189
